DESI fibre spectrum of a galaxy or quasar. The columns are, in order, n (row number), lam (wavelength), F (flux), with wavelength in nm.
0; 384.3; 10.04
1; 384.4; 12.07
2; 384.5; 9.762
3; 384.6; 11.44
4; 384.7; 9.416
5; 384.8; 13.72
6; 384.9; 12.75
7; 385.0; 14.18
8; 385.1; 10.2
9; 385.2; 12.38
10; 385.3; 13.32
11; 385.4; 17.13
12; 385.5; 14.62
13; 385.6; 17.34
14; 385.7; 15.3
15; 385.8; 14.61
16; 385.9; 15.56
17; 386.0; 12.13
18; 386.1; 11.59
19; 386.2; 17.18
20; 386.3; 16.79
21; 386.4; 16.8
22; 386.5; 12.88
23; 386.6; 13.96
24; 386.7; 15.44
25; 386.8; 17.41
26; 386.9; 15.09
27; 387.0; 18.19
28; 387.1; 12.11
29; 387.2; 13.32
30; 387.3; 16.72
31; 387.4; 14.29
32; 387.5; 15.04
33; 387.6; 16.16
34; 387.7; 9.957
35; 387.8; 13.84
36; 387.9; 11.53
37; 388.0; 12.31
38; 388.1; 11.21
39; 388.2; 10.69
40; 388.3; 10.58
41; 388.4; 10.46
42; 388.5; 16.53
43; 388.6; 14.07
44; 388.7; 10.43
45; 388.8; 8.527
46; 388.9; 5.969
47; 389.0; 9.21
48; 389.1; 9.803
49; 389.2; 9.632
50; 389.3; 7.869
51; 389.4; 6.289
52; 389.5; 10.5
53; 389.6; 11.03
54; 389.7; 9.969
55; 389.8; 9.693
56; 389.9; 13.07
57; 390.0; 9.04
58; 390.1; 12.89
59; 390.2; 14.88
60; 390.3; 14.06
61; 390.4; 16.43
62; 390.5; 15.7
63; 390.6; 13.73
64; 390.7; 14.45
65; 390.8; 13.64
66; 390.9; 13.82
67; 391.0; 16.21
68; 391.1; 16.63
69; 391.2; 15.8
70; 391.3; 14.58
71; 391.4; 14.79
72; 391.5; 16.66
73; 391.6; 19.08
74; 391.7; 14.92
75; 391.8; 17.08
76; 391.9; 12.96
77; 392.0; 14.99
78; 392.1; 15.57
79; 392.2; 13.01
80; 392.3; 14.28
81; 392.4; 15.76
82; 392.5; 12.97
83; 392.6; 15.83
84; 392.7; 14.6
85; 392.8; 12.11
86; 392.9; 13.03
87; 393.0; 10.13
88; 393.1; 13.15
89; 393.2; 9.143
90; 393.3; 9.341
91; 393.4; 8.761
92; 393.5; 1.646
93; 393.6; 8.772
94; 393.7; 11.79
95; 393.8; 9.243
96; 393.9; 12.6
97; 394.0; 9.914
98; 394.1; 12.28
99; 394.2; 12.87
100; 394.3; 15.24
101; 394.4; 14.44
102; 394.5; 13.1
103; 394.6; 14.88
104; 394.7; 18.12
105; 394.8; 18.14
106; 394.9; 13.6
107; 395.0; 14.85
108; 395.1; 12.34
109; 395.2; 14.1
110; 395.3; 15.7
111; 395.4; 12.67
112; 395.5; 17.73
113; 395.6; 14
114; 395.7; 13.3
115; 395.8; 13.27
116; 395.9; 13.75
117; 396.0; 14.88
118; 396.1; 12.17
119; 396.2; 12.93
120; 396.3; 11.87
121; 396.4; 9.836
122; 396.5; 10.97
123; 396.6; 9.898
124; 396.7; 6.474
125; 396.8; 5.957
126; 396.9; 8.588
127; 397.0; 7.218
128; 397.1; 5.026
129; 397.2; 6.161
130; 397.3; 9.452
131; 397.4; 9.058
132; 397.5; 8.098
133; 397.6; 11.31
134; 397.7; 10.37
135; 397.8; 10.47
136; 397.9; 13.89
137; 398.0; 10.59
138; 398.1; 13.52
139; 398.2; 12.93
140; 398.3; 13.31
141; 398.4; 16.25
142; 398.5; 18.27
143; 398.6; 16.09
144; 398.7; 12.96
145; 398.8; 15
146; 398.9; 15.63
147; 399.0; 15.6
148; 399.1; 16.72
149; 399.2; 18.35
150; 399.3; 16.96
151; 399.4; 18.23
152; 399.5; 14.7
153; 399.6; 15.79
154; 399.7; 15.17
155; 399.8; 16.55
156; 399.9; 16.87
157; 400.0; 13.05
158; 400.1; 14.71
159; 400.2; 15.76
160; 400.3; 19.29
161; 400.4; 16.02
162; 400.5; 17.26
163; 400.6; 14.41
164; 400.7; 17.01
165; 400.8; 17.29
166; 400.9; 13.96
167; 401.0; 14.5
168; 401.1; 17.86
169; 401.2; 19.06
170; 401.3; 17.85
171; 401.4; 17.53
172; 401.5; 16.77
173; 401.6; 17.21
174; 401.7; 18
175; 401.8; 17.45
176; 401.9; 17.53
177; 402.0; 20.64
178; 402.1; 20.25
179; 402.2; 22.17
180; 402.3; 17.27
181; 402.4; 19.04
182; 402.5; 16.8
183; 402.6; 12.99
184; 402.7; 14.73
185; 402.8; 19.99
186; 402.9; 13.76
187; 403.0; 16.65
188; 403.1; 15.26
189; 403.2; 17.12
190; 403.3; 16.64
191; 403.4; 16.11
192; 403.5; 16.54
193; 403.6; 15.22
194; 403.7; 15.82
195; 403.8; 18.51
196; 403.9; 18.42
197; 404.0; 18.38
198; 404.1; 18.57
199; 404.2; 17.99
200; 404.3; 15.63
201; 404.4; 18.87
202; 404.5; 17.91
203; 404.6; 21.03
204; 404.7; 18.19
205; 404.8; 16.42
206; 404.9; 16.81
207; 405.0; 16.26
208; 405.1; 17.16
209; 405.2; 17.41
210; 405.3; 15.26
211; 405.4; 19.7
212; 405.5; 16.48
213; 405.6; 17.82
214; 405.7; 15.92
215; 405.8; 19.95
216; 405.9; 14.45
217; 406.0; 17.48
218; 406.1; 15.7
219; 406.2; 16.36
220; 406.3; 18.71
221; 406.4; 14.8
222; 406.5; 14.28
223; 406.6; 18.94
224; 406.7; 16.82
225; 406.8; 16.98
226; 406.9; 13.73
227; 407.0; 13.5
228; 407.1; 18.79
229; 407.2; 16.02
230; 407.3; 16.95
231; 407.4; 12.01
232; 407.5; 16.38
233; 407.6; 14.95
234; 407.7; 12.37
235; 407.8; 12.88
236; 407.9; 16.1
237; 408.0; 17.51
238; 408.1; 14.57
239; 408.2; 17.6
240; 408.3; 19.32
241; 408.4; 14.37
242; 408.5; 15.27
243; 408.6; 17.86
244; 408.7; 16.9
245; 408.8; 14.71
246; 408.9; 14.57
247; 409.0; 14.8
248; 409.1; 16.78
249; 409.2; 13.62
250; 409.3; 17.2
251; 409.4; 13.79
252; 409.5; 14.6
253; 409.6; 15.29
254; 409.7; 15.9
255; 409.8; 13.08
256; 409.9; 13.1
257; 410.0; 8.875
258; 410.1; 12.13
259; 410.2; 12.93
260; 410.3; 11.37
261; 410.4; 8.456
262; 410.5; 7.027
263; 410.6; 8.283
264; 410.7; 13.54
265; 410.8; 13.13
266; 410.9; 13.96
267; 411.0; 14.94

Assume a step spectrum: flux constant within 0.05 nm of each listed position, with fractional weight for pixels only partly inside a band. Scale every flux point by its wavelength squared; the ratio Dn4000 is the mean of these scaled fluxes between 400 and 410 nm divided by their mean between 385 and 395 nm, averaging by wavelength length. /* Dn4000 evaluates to 1.35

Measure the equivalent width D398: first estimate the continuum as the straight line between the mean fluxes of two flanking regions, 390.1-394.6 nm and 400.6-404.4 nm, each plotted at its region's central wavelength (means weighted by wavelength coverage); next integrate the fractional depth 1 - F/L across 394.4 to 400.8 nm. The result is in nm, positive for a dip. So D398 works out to 0.765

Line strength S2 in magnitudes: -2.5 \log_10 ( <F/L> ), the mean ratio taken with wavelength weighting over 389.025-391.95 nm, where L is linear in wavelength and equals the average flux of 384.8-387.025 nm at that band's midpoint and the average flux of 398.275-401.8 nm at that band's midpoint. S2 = 0.15 mag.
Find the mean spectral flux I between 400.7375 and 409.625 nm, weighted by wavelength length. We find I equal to 16.7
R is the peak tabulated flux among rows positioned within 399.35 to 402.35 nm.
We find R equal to 22.17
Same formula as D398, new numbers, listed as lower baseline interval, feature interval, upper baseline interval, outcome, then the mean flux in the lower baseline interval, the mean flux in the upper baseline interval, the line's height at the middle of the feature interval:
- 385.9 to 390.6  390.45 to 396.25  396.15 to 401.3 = -0.247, 12.7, 13.5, 13.1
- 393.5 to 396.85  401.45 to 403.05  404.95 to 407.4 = -0.258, 12.6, 16.6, 15.1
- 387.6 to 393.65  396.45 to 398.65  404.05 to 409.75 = 0.544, 12.4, 16.3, 14.1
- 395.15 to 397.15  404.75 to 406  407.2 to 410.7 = -0.331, 11.5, 14.2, 13.4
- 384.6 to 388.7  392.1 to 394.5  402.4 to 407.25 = 0.490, 13.8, 16.8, 14.9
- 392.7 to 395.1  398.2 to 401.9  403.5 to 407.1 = -0.381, 12.1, 17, 14.8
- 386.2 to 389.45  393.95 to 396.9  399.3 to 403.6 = 0.381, 12.7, 16.8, 15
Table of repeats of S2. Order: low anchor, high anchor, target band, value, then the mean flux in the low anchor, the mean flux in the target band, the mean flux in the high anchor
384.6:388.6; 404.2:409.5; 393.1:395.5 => 0.19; 13.9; 12.5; 16.3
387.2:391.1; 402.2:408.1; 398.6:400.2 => -0.05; 12.2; 15.8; 16.6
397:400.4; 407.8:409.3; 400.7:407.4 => -0.15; 13.8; 17.1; 15.9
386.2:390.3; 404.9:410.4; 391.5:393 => -0.12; 12.4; 14.6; 15.5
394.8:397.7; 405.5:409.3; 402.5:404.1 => -0.16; 11.4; 16.5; 16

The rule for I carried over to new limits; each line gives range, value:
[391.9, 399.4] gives 12.6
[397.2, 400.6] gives 14.4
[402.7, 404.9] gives 17.2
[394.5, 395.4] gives 15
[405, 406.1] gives 17.1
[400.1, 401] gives 16.2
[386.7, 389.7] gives 12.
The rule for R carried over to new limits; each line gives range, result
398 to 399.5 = 18.35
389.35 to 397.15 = 19.08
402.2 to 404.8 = 21.03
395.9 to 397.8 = 14.88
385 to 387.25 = 18.19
